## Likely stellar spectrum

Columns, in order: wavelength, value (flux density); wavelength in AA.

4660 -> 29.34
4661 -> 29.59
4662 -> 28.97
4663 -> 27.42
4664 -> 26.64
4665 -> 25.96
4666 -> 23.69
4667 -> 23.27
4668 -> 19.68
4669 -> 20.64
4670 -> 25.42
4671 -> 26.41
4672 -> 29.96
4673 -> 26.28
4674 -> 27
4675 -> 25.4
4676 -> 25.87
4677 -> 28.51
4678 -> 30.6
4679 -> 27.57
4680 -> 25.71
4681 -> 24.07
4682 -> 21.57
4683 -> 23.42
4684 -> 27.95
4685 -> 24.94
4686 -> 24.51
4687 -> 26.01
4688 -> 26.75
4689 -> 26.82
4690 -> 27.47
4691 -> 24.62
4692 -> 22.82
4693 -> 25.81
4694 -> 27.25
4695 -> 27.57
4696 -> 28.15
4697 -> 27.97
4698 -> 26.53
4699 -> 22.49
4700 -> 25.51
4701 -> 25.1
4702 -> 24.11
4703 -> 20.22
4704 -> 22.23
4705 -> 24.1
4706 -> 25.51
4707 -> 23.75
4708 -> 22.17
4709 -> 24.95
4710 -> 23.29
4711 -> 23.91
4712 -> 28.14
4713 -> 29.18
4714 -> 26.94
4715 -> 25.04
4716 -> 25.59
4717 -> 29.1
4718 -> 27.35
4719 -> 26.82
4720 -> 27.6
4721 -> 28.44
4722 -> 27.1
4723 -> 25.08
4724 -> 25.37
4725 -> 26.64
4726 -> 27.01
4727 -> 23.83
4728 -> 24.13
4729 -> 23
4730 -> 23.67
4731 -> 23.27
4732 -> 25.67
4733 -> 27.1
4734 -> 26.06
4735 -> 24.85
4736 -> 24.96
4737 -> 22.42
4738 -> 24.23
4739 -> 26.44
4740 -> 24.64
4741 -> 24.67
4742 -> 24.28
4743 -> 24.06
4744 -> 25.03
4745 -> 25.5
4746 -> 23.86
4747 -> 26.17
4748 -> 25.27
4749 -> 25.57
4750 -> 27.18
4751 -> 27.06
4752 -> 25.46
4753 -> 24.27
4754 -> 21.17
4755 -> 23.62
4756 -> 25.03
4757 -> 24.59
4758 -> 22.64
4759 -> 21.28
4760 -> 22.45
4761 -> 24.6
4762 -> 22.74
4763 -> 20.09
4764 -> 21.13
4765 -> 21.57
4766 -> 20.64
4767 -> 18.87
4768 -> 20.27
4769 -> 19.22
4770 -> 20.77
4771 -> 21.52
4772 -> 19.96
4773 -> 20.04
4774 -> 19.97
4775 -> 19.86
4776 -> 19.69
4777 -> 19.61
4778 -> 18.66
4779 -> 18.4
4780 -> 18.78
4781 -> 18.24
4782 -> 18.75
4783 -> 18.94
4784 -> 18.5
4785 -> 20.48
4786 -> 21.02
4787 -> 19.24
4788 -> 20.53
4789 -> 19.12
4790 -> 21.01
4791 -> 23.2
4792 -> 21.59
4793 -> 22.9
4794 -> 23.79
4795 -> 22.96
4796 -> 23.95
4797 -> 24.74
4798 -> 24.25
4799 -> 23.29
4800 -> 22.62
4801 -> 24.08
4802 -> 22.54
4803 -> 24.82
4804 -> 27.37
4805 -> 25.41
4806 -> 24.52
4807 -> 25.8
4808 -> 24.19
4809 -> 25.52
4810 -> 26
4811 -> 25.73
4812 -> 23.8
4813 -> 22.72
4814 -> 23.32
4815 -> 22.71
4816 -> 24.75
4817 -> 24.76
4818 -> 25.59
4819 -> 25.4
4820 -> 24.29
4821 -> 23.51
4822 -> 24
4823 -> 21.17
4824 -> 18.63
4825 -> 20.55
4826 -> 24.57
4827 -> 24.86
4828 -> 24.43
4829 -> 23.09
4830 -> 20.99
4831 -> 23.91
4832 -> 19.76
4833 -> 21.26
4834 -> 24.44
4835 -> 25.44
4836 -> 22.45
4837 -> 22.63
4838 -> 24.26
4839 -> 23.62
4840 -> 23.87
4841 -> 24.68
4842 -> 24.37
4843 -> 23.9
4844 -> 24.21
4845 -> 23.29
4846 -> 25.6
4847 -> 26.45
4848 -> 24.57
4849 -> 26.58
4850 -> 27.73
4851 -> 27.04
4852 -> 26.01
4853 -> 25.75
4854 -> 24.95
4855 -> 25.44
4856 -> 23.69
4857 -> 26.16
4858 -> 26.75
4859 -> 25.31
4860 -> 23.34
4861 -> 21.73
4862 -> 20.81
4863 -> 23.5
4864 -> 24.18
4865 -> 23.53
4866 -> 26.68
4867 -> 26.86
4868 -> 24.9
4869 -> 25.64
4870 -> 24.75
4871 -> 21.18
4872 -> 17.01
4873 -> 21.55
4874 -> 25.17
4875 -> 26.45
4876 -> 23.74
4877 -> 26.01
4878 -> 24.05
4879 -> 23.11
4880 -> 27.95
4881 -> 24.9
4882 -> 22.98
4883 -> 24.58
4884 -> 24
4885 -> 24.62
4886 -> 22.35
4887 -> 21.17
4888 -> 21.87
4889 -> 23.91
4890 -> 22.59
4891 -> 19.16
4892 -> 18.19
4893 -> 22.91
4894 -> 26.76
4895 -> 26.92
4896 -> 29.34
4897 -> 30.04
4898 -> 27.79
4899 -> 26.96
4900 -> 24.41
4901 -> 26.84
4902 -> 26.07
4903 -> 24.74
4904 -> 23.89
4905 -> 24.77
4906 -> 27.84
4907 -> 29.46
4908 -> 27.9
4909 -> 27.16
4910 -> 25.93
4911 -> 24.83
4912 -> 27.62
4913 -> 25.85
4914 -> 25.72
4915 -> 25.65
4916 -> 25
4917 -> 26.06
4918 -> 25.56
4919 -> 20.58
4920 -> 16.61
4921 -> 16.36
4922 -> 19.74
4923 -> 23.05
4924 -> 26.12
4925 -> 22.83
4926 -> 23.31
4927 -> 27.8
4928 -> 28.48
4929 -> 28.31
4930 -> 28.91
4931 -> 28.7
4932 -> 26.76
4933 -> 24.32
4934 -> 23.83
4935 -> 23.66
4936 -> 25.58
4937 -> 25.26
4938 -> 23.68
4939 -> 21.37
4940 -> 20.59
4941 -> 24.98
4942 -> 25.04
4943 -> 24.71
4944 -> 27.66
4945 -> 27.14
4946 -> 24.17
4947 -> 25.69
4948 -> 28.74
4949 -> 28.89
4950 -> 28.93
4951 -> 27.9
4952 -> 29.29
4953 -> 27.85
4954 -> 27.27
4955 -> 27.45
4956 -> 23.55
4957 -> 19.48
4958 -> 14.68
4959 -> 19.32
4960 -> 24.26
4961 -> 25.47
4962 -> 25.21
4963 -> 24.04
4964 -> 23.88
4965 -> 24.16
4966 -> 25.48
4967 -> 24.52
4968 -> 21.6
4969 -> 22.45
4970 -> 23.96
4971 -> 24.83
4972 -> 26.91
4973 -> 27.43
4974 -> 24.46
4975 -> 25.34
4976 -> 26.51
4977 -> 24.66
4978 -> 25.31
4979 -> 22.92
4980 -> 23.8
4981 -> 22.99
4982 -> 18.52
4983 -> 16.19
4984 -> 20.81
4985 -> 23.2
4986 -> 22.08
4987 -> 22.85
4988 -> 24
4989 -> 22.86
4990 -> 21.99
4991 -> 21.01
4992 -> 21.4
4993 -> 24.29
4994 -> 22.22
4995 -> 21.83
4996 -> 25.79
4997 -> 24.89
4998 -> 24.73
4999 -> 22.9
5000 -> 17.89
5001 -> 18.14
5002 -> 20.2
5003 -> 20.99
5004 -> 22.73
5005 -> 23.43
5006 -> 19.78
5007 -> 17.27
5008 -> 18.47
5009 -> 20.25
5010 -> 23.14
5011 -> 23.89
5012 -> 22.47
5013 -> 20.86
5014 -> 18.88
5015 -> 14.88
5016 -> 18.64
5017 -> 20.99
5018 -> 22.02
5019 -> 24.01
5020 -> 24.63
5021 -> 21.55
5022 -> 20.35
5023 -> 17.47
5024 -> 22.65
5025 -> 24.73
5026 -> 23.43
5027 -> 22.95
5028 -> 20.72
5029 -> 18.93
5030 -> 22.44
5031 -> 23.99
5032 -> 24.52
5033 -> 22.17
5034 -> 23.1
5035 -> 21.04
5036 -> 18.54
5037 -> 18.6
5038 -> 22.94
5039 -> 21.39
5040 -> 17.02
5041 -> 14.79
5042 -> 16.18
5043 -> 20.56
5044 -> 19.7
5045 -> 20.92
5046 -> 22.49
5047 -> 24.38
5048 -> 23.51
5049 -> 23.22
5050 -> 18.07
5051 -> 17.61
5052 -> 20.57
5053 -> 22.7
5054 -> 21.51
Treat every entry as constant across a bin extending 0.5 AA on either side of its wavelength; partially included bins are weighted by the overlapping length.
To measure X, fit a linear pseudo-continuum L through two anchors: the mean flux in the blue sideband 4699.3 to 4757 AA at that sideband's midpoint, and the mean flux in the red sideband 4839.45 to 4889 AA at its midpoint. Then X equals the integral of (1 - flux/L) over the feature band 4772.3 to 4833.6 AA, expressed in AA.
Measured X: 5.7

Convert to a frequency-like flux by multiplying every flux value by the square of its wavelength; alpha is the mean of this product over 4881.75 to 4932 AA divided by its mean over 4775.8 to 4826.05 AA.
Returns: 1.15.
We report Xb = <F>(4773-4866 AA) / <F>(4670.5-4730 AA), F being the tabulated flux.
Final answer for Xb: 0.9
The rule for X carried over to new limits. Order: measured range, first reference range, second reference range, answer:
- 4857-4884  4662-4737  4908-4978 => 0.99 AA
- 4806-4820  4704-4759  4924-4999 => 0.16 AA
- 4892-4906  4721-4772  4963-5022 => -1.87 AA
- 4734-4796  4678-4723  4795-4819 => 6.71 AA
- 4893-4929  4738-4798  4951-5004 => -3.87 AA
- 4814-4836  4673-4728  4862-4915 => 1.65 AA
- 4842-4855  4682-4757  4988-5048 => -1.04 AA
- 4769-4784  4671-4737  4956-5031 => 3.23 AA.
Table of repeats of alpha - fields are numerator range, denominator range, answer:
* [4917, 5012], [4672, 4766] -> 1.04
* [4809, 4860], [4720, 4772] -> 1.05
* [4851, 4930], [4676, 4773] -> 1.07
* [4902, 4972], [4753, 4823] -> 1.19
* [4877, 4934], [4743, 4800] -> 1.20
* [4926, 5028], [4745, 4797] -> 1.17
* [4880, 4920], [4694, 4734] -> 1.06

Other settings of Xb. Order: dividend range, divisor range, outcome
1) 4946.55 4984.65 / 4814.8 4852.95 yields 1.02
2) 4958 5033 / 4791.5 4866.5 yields 0.93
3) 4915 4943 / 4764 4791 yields 1.22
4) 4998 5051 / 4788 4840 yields 0.89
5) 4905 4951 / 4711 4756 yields 0.99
